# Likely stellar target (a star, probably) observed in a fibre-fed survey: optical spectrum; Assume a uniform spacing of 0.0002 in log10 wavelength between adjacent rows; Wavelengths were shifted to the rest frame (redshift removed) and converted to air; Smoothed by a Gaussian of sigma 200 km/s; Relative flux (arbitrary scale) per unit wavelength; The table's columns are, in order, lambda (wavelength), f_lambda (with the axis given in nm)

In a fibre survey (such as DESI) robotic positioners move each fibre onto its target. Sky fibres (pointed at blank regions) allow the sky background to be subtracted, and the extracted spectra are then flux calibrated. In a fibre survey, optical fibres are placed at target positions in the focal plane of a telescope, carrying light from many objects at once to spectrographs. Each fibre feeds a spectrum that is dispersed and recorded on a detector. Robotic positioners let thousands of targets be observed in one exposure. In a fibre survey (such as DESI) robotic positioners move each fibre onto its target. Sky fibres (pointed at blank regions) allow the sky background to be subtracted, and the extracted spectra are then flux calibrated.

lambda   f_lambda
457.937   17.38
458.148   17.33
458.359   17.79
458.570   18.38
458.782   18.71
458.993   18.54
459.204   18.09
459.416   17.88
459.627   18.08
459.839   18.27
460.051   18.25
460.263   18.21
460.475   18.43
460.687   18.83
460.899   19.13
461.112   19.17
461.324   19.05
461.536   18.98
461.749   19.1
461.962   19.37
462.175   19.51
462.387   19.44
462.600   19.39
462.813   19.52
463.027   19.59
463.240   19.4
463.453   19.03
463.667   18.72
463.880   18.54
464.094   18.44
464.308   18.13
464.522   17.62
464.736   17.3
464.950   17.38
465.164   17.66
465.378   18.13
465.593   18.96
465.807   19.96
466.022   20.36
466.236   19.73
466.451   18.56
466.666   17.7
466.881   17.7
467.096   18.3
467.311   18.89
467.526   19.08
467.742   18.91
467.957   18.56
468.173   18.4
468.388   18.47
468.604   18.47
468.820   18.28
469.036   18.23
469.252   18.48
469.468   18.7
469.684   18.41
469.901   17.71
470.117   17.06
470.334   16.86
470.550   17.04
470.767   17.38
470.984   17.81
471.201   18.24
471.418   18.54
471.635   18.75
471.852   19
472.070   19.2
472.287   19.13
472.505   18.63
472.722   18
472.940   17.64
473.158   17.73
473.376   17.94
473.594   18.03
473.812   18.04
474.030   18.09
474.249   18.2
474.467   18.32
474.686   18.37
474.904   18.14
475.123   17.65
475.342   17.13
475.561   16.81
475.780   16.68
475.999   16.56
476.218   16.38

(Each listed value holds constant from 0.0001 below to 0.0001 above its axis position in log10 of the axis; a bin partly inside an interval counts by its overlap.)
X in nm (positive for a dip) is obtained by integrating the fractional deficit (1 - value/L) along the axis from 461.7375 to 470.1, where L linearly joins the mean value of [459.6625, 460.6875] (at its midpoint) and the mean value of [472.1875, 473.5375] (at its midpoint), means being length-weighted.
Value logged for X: -0.18 nm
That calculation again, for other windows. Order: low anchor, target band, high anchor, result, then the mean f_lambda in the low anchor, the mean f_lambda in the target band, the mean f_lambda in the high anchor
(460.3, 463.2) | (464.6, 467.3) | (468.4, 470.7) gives 0.00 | 19.2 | 18.5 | 17.9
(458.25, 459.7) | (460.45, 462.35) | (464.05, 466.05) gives -0.09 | 18.2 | 19.1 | 18.3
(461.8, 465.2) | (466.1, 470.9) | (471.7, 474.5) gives 0.07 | 18.7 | 18.2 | 18.3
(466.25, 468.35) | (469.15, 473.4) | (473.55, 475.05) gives 0.05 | 18.5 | 18.1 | 18.2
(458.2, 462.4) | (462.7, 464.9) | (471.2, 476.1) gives -0.01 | 18.6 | 18.6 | 18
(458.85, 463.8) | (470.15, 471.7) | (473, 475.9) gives 0.03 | 18.9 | 17.7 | 17.8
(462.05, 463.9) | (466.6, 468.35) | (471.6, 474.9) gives 0.04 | 19.3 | 18.5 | 18.3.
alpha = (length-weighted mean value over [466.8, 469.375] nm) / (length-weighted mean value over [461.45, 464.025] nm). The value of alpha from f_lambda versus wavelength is 0.96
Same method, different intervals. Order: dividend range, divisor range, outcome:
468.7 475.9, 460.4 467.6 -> 0.96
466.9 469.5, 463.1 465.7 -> 1.01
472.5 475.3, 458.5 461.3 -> 0.98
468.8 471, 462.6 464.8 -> 0.95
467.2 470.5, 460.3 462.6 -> 0.96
